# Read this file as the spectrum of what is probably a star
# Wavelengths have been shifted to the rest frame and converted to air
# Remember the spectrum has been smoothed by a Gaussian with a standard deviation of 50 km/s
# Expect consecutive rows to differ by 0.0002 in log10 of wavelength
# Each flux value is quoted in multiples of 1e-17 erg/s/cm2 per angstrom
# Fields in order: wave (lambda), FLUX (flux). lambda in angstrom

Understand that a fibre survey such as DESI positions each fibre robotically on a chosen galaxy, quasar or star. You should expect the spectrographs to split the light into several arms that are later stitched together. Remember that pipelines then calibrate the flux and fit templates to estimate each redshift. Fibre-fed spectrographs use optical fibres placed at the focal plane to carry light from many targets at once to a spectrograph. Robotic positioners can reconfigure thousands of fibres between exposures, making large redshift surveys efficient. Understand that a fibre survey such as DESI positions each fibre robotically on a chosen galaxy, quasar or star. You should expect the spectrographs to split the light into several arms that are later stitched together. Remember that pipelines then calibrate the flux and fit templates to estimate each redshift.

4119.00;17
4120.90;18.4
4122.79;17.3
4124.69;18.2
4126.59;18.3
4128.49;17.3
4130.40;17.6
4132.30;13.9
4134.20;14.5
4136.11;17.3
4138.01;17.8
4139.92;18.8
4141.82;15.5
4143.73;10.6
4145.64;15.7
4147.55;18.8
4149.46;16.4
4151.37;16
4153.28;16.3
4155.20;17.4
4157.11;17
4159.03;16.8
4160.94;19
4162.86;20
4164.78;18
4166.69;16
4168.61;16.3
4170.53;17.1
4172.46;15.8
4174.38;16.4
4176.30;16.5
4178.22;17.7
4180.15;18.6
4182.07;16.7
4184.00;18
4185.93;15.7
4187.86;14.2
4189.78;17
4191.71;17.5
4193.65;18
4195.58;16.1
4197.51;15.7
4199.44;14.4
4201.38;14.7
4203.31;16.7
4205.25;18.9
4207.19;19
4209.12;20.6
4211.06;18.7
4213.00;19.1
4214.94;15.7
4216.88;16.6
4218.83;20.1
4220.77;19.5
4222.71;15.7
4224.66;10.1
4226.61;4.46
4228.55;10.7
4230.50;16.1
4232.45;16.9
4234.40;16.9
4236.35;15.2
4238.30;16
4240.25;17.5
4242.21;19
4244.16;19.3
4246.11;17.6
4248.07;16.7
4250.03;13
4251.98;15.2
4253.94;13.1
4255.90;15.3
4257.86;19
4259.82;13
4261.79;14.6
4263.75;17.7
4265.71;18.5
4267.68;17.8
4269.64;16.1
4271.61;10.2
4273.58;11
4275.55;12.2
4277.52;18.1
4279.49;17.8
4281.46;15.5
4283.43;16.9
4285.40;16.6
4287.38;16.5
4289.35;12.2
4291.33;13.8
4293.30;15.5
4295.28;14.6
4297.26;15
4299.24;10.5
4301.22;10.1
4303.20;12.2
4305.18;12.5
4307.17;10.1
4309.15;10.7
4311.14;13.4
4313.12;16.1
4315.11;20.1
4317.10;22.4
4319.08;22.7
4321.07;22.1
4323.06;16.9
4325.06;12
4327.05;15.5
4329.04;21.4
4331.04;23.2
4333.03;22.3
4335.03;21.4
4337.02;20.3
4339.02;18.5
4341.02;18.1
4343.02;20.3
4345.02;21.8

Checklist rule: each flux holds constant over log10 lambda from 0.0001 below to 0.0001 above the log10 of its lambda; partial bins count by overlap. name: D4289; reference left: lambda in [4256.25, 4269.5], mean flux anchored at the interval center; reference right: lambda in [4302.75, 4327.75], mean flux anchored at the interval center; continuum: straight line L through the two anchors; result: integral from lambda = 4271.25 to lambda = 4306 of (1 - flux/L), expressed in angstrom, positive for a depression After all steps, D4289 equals 4.9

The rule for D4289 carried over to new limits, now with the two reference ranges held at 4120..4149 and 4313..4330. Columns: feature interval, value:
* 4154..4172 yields -0.5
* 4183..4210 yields 0.8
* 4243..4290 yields 6.8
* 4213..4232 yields 3.3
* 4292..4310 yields 6.1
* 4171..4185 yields 0.1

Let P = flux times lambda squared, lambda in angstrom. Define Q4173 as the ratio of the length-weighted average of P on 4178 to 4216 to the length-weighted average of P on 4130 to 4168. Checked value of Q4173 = 1.1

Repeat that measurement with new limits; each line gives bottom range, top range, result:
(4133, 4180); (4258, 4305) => 0.93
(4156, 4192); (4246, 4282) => 0.94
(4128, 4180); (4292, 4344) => 1.09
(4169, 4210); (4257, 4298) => 0.95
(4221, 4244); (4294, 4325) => 1.07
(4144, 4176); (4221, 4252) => 0.93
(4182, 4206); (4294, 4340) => 1.08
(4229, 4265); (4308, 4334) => 1.17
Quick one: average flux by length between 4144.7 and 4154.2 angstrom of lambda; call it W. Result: 16.6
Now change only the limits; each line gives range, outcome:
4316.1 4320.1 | 22.6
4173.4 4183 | 17.2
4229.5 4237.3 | 16.3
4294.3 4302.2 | 12.5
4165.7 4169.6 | 16.2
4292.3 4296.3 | 15.1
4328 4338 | 21.7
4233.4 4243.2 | 16.9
